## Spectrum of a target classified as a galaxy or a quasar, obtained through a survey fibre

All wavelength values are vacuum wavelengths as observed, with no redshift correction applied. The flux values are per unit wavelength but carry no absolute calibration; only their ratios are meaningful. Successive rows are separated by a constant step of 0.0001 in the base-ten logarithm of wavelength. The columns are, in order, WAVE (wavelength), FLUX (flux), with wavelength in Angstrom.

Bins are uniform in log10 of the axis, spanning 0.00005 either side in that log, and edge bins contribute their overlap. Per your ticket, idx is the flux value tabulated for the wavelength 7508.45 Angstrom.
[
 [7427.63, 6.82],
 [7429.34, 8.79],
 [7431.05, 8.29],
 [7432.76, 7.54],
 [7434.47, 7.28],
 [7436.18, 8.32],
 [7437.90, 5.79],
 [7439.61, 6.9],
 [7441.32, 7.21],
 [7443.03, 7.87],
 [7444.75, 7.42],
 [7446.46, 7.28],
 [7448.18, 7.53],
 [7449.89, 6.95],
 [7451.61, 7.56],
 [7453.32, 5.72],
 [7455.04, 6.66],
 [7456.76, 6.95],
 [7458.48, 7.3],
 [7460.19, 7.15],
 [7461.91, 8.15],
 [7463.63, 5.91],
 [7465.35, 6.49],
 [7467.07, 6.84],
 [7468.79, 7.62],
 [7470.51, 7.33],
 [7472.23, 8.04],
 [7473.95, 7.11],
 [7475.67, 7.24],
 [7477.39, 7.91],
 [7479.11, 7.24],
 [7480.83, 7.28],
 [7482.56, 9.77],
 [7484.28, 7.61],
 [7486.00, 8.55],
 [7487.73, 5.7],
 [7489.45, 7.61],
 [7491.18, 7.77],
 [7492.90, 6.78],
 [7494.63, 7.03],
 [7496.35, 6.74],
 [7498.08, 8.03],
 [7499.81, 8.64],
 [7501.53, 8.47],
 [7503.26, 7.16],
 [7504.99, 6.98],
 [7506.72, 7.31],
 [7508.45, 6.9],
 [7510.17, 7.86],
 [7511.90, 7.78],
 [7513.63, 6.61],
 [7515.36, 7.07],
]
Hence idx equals 6.9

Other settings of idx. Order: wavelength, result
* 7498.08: 8.03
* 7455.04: 6.66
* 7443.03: 7.87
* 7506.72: 7.31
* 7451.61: 7.56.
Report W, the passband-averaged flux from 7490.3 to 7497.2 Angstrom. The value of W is 7.08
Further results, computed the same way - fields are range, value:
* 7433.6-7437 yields 7.8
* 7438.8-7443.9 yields 7.33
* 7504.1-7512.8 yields 7.37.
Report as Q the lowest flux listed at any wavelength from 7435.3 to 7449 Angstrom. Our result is 5.79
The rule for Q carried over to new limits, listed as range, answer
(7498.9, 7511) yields 6.9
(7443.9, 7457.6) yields 5.72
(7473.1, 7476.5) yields 7.11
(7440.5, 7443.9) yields 7.21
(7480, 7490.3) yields 5.7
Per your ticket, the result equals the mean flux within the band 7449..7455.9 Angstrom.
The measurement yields 6.73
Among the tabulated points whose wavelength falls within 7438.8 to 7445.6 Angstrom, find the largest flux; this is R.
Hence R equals 7.87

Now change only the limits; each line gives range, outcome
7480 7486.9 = 9.77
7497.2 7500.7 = 8.64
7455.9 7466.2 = 8.15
